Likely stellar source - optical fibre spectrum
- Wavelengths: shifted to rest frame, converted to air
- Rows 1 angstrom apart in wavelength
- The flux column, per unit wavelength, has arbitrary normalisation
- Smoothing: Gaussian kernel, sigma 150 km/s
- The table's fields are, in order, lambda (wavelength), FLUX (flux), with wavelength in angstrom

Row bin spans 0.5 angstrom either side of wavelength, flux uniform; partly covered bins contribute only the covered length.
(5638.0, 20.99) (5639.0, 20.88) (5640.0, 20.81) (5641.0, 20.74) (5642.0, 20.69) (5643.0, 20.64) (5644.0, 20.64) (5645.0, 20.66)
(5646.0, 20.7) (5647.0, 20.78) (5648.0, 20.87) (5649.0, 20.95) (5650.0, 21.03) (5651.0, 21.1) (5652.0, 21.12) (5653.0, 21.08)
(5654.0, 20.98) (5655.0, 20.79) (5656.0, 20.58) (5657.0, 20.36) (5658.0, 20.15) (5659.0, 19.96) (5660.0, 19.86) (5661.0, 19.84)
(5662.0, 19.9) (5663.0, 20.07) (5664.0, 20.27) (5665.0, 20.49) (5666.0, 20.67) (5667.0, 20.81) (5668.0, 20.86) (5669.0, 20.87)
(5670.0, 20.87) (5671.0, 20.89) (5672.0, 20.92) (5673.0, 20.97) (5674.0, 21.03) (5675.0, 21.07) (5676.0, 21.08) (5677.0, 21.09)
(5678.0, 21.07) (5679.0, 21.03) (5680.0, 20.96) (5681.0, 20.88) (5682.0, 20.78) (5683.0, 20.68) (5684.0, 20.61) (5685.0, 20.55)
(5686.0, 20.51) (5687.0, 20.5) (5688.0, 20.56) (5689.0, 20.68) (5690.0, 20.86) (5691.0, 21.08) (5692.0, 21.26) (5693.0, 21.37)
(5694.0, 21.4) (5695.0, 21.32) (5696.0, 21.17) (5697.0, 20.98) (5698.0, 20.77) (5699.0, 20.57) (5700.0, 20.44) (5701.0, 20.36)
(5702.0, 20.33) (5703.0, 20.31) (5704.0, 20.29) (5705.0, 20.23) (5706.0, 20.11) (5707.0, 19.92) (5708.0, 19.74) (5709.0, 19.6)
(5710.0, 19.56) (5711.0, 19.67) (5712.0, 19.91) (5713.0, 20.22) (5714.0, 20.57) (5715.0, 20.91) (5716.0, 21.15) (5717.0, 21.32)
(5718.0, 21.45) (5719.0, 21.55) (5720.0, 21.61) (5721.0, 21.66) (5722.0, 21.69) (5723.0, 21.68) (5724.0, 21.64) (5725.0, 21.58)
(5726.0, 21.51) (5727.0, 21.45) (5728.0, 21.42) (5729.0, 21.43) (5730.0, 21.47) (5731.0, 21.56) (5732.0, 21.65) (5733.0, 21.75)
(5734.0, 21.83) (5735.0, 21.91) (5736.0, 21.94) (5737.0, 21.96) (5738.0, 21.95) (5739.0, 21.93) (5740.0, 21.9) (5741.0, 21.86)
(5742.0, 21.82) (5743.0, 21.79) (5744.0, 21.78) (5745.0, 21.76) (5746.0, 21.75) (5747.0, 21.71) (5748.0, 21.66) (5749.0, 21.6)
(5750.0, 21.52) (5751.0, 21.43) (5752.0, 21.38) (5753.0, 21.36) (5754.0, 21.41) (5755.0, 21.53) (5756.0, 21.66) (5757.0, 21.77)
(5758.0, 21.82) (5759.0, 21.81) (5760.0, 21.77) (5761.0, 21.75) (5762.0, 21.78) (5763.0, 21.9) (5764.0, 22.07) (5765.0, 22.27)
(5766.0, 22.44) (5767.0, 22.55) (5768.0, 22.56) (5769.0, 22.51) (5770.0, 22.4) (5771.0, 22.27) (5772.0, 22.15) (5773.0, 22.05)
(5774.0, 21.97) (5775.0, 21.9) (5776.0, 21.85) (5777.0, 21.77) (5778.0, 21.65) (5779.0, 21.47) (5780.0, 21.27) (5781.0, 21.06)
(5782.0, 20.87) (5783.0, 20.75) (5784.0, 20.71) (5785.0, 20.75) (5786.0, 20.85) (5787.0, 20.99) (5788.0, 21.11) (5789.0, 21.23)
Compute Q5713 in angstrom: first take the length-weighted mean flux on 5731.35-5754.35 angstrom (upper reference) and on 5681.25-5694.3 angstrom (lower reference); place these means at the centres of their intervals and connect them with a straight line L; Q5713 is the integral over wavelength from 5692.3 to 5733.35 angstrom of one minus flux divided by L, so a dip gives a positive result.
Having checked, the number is 0.6 angstrom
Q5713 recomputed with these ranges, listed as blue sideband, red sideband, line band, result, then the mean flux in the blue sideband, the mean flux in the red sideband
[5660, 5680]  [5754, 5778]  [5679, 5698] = 0.1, 20.7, 22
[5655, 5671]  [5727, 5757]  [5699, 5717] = 0.8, 20.4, 21.7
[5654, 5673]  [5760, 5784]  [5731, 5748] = -0.3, 20.5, 21.9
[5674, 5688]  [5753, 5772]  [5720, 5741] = -0.2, 20.8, 22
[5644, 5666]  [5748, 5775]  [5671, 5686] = 0.0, 20.6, 21.9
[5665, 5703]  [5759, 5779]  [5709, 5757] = 0.3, 20.8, 22.1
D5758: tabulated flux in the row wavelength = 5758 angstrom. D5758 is 21.82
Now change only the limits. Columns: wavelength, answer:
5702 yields 20.33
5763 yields 21.9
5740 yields 21.9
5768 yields 22.56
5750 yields 21.52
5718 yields 21.45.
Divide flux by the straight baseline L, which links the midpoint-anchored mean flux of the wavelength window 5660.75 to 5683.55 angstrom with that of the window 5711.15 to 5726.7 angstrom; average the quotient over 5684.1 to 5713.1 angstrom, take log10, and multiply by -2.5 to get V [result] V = 0.03 mag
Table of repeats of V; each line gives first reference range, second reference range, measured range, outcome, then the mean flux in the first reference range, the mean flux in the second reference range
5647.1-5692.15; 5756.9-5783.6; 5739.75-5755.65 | 0.00 mag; 20.7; 21.9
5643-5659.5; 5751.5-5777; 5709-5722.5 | 0.03 mag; 20.7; 22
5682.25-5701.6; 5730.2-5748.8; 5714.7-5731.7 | 0.00 mag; 20.8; 21.8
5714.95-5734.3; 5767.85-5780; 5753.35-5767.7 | 0.00 mag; 21.5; 22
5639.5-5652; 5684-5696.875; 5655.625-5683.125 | 0.01 mag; 20.8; 20.9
